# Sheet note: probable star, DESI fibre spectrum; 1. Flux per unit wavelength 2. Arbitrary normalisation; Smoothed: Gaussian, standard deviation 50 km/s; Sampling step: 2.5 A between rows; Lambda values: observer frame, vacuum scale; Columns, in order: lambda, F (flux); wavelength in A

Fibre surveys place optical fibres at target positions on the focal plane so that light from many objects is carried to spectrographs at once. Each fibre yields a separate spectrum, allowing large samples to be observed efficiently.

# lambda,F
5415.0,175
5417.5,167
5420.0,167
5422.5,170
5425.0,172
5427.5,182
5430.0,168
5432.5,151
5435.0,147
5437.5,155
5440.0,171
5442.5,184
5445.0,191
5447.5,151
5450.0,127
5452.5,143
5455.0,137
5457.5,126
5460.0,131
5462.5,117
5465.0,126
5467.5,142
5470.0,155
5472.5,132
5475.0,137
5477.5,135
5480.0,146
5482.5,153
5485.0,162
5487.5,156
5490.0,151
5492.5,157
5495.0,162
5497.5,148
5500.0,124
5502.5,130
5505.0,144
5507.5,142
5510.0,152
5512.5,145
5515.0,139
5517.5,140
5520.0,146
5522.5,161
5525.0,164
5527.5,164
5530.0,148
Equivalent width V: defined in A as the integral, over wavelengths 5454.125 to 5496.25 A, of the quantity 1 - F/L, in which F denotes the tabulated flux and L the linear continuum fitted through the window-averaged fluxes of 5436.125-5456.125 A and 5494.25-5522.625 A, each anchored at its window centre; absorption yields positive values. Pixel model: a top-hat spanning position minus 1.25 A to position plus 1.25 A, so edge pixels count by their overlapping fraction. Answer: 2.2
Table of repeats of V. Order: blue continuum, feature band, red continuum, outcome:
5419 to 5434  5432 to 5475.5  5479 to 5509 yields 3.89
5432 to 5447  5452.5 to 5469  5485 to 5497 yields 3.17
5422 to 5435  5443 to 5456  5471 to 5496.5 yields 0.65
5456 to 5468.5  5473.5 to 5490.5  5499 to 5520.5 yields -1.90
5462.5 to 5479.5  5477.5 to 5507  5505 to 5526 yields -1.18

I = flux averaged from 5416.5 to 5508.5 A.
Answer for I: 150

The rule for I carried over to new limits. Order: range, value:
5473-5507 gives 146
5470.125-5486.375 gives 145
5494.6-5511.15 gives 142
